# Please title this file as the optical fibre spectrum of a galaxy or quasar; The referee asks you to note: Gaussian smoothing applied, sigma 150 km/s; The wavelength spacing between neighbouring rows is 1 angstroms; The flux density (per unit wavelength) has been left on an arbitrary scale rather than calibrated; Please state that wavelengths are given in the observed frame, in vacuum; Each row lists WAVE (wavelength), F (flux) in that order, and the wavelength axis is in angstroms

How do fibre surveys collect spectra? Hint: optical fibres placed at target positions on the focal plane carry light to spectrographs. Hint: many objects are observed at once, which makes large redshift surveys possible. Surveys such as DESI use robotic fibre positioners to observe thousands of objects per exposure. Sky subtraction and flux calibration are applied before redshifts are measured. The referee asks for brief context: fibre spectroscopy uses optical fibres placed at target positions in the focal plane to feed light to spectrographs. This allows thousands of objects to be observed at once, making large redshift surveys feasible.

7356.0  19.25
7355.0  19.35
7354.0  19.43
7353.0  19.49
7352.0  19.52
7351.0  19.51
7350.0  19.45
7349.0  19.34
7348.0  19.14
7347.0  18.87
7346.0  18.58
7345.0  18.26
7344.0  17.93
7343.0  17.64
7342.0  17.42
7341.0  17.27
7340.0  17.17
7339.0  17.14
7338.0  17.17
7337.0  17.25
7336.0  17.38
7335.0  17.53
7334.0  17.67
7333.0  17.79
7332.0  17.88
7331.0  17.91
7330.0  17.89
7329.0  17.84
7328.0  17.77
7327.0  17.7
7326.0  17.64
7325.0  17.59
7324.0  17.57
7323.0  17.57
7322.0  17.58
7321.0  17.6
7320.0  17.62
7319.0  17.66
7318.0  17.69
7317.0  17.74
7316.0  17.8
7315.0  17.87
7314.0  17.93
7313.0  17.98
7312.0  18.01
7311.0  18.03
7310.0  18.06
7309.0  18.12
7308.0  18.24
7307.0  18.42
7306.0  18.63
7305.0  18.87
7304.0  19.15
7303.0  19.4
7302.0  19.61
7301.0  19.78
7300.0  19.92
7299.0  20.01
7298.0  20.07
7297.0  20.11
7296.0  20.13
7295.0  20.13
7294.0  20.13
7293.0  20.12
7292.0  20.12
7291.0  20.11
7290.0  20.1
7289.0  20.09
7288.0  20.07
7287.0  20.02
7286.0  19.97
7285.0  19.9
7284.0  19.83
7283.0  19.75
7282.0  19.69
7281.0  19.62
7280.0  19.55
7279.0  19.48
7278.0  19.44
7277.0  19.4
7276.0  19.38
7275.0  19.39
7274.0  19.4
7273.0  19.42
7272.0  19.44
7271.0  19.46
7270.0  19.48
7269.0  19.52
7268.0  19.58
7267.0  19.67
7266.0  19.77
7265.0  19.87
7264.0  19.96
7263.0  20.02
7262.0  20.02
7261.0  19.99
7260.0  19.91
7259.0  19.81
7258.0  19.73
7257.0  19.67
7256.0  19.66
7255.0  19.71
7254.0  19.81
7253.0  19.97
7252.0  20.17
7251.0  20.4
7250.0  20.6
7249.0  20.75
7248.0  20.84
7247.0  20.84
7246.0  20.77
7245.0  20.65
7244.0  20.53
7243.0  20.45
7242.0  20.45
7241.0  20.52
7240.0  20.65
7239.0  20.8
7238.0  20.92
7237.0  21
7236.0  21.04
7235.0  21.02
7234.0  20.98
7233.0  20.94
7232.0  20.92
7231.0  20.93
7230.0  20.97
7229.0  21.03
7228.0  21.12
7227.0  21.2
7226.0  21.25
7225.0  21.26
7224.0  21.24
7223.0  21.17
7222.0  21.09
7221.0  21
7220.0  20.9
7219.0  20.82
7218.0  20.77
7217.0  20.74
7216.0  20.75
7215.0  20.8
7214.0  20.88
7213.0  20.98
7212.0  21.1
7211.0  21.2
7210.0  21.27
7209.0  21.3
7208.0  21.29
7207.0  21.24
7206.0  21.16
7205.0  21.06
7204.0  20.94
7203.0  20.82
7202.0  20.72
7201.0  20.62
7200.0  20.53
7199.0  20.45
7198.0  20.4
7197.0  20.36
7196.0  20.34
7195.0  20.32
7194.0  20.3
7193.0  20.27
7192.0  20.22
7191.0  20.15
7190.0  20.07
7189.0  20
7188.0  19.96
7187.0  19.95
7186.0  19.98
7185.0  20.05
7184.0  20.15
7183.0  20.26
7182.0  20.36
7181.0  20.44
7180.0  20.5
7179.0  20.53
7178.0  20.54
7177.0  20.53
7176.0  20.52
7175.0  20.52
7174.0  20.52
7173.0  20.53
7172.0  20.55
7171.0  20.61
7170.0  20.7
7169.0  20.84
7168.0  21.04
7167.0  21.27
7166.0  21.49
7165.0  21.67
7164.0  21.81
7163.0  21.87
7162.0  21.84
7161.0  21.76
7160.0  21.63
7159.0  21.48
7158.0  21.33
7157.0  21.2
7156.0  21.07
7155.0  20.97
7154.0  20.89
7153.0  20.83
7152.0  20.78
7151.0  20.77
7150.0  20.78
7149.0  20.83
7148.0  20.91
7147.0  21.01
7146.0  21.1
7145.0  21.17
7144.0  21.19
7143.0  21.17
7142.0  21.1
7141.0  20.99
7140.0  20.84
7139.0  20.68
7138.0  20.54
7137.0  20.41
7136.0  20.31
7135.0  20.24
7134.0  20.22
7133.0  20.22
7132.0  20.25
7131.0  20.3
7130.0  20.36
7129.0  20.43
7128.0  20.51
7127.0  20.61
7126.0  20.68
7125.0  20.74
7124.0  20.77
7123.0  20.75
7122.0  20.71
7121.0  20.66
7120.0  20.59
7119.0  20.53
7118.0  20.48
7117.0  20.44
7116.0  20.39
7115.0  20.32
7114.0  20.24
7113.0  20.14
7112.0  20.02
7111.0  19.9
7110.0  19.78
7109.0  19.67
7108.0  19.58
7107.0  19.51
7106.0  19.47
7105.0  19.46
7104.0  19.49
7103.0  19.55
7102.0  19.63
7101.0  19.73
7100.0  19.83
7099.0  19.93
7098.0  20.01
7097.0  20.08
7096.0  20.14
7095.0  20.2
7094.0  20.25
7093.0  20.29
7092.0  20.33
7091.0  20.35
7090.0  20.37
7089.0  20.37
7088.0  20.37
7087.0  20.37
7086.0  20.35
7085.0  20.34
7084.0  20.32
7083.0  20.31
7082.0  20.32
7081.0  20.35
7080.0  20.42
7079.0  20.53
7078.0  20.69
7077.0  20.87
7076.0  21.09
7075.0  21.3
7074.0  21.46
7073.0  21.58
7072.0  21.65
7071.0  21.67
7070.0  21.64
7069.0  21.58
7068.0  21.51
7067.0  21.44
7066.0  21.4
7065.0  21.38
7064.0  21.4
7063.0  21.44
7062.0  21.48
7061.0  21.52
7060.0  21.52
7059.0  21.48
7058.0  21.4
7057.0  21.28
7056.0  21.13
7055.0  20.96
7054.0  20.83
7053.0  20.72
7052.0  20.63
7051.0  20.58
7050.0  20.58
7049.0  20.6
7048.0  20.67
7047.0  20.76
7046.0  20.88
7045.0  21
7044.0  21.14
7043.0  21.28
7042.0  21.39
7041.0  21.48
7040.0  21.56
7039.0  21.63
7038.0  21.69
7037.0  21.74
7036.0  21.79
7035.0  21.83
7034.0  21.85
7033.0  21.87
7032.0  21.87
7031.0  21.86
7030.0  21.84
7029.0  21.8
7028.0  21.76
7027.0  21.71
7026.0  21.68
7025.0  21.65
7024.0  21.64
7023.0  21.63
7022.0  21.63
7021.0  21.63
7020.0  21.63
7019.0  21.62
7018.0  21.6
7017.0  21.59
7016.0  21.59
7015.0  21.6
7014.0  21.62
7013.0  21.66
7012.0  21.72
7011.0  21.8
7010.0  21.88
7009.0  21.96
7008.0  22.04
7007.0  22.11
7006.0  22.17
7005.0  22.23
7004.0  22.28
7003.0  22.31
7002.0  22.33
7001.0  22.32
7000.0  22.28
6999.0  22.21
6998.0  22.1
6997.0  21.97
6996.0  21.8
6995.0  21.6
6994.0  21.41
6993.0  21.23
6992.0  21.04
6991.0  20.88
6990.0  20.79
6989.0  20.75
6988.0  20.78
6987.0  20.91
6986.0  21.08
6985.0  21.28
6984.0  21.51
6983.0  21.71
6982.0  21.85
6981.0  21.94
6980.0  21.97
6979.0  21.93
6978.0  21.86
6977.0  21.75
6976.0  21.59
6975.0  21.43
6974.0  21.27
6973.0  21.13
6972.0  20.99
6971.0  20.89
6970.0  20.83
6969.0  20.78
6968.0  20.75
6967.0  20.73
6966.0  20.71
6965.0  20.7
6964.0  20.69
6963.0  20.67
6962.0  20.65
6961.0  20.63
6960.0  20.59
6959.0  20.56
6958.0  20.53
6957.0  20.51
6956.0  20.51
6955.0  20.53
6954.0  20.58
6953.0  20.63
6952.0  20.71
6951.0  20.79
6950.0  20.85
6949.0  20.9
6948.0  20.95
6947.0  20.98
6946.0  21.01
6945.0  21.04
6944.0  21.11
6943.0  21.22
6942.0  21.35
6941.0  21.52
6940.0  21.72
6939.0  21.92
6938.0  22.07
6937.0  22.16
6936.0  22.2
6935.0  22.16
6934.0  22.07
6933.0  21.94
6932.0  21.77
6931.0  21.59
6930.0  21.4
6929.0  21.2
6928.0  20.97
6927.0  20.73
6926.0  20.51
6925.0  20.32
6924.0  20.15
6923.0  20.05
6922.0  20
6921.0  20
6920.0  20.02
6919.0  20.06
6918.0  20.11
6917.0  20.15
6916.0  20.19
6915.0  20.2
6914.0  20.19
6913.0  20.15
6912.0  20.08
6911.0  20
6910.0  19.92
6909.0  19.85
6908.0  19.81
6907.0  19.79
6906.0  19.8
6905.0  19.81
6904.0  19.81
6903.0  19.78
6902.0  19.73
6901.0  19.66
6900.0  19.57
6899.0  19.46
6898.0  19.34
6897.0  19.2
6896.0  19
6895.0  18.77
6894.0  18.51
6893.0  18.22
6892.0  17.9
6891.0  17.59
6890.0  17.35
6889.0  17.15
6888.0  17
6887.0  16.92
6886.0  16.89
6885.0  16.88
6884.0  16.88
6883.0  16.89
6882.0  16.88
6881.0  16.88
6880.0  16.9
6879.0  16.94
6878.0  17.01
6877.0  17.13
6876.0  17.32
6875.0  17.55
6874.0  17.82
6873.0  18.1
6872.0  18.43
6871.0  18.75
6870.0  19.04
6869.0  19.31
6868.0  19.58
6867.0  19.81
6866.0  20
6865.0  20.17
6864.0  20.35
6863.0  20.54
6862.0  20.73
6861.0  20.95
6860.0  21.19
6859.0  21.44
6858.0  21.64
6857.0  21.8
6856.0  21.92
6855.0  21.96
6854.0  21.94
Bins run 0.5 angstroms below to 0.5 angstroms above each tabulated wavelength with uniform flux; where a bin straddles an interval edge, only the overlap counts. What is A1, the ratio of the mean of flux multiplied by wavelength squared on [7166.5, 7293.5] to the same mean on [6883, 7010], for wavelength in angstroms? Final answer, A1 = 1.07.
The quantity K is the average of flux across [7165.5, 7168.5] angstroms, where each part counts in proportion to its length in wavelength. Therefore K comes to 21.3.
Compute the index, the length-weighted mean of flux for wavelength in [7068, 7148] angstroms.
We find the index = 20.5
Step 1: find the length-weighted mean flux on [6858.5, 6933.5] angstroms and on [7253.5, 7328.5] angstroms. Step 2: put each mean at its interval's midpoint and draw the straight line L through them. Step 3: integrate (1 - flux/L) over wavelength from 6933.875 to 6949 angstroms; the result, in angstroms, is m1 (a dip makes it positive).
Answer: -1.78 angstroms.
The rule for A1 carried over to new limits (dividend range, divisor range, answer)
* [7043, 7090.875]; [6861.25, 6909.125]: 1.19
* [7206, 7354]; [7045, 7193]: 0.99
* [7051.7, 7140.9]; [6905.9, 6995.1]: 1.02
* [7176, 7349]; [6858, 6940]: 1.12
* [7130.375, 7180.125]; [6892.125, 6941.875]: 1.10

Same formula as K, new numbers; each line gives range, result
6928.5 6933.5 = 21.6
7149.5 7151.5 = 20.8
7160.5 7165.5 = 21.8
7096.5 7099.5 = 20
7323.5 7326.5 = 17.6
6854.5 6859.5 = 21.8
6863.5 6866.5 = 20.2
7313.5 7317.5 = 17.8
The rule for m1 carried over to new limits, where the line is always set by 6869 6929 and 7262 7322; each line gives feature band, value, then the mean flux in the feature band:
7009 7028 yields -2.7 angstroms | 21.7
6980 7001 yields -2.8 angstroms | 21.5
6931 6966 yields -4.0 angstroms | 21.1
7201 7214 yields -1.3 angstroms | 21.1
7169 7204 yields -2.2 angstroms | 20.4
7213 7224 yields -1.0 angstroms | 20.9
